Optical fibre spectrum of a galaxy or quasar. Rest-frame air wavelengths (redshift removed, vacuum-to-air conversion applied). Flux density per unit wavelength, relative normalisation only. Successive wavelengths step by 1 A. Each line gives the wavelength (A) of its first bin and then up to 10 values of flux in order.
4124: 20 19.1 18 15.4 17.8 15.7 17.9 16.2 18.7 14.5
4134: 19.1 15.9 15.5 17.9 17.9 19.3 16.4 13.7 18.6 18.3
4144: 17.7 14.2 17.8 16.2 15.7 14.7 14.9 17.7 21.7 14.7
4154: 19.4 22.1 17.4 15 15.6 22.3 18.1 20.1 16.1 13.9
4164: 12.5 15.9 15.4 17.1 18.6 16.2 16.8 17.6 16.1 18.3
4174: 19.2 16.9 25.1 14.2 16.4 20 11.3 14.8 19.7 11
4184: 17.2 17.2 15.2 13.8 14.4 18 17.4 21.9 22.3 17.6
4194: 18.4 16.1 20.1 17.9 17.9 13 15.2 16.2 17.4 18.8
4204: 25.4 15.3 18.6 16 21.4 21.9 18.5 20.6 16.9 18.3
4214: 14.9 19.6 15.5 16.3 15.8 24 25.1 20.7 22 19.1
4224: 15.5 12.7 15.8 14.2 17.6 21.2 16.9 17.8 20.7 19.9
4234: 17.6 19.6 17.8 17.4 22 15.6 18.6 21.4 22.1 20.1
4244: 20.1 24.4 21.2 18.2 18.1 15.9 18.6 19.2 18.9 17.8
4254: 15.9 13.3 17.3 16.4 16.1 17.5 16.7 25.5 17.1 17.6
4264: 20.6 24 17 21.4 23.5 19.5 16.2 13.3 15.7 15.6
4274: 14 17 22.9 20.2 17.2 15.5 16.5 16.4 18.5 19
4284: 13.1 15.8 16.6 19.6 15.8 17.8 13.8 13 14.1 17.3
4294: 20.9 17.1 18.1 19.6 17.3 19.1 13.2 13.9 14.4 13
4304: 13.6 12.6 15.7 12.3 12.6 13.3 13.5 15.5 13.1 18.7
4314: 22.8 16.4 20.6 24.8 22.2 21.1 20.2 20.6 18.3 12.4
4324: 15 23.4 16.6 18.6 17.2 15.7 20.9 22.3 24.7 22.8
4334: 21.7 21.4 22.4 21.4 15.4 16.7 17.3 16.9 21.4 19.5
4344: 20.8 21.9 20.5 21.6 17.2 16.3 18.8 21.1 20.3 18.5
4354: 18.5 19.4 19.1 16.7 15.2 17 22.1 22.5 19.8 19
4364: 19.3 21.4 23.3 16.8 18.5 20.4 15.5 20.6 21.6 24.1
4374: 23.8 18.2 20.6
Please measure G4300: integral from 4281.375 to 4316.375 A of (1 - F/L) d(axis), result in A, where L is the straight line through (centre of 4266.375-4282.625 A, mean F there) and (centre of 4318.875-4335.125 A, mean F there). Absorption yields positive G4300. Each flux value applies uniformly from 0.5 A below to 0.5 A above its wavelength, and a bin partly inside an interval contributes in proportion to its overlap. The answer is 4.7 A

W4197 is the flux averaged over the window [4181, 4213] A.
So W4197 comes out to 17.7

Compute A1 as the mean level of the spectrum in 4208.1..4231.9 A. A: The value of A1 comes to 18.4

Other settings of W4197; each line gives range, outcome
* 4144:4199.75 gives 17.1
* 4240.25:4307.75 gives 17.5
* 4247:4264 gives 17.7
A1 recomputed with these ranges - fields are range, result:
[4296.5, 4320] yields 16.6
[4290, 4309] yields 15.3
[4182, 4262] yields 18.2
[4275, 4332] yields 17.2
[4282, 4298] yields 16.8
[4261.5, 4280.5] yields 18.1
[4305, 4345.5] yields 18.6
